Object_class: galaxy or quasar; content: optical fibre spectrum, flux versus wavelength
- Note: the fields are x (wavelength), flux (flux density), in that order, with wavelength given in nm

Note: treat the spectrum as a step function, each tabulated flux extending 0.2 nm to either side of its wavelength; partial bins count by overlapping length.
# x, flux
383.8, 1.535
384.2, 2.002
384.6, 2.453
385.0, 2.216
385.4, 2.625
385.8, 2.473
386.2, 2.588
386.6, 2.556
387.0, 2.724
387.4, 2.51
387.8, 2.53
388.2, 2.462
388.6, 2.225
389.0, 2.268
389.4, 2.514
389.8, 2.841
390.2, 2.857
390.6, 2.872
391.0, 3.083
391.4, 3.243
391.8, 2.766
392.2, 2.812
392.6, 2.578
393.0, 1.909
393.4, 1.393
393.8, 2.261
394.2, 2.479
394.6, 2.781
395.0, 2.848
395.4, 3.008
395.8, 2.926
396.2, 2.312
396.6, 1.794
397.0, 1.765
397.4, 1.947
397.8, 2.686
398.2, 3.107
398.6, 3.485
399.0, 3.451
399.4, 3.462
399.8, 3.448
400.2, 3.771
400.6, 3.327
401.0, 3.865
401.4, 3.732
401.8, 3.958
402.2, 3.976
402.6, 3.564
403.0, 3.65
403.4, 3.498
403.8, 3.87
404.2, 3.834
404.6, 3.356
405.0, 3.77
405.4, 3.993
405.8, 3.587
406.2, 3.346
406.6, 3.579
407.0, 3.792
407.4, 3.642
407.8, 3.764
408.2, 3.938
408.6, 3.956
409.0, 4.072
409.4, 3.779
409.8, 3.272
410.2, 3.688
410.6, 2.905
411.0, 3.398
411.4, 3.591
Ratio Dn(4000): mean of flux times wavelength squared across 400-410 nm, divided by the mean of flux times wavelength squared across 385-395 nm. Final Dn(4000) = 1.57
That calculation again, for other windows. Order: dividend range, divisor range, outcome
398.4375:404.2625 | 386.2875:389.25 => 1.58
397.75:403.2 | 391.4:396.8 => 1.48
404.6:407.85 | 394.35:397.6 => 1.59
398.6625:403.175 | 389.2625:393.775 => 1.47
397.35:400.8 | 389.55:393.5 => 1.26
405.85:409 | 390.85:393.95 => 1.61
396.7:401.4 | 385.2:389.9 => 1.31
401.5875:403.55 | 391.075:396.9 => 1.56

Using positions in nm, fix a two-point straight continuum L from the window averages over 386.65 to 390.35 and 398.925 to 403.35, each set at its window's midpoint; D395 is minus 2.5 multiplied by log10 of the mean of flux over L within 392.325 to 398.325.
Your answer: 0.30 mag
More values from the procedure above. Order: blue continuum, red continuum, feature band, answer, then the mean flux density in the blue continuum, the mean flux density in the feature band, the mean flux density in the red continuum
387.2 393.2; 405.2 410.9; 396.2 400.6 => 0.08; 2.63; 2.89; 3.66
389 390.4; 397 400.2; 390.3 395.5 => 0.07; 2.67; 2.62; 3.04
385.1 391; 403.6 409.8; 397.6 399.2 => 0.02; 2.59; 3.18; 3.74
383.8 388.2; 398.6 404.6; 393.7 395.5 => 0.16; 2.43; 2.68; 3.66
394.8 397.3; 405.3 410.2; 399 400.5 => -0.24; 2.42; 3.53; 3.72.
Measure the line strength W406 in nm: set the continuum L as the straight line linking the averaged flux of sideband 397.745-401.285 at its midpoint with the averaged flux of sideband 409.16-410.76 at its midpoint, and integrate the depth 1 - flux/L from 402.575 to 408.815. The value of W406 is -0.47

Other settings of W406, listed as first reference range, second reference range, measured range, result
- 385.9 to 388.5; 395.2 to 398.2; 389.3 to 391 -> -0.22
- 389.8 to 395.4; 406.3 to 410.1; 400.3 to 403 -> -0.38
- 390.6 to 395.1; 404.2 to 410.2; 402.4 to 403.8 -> -0.10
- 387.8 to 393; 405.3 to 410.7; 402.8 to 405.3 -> -0.16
